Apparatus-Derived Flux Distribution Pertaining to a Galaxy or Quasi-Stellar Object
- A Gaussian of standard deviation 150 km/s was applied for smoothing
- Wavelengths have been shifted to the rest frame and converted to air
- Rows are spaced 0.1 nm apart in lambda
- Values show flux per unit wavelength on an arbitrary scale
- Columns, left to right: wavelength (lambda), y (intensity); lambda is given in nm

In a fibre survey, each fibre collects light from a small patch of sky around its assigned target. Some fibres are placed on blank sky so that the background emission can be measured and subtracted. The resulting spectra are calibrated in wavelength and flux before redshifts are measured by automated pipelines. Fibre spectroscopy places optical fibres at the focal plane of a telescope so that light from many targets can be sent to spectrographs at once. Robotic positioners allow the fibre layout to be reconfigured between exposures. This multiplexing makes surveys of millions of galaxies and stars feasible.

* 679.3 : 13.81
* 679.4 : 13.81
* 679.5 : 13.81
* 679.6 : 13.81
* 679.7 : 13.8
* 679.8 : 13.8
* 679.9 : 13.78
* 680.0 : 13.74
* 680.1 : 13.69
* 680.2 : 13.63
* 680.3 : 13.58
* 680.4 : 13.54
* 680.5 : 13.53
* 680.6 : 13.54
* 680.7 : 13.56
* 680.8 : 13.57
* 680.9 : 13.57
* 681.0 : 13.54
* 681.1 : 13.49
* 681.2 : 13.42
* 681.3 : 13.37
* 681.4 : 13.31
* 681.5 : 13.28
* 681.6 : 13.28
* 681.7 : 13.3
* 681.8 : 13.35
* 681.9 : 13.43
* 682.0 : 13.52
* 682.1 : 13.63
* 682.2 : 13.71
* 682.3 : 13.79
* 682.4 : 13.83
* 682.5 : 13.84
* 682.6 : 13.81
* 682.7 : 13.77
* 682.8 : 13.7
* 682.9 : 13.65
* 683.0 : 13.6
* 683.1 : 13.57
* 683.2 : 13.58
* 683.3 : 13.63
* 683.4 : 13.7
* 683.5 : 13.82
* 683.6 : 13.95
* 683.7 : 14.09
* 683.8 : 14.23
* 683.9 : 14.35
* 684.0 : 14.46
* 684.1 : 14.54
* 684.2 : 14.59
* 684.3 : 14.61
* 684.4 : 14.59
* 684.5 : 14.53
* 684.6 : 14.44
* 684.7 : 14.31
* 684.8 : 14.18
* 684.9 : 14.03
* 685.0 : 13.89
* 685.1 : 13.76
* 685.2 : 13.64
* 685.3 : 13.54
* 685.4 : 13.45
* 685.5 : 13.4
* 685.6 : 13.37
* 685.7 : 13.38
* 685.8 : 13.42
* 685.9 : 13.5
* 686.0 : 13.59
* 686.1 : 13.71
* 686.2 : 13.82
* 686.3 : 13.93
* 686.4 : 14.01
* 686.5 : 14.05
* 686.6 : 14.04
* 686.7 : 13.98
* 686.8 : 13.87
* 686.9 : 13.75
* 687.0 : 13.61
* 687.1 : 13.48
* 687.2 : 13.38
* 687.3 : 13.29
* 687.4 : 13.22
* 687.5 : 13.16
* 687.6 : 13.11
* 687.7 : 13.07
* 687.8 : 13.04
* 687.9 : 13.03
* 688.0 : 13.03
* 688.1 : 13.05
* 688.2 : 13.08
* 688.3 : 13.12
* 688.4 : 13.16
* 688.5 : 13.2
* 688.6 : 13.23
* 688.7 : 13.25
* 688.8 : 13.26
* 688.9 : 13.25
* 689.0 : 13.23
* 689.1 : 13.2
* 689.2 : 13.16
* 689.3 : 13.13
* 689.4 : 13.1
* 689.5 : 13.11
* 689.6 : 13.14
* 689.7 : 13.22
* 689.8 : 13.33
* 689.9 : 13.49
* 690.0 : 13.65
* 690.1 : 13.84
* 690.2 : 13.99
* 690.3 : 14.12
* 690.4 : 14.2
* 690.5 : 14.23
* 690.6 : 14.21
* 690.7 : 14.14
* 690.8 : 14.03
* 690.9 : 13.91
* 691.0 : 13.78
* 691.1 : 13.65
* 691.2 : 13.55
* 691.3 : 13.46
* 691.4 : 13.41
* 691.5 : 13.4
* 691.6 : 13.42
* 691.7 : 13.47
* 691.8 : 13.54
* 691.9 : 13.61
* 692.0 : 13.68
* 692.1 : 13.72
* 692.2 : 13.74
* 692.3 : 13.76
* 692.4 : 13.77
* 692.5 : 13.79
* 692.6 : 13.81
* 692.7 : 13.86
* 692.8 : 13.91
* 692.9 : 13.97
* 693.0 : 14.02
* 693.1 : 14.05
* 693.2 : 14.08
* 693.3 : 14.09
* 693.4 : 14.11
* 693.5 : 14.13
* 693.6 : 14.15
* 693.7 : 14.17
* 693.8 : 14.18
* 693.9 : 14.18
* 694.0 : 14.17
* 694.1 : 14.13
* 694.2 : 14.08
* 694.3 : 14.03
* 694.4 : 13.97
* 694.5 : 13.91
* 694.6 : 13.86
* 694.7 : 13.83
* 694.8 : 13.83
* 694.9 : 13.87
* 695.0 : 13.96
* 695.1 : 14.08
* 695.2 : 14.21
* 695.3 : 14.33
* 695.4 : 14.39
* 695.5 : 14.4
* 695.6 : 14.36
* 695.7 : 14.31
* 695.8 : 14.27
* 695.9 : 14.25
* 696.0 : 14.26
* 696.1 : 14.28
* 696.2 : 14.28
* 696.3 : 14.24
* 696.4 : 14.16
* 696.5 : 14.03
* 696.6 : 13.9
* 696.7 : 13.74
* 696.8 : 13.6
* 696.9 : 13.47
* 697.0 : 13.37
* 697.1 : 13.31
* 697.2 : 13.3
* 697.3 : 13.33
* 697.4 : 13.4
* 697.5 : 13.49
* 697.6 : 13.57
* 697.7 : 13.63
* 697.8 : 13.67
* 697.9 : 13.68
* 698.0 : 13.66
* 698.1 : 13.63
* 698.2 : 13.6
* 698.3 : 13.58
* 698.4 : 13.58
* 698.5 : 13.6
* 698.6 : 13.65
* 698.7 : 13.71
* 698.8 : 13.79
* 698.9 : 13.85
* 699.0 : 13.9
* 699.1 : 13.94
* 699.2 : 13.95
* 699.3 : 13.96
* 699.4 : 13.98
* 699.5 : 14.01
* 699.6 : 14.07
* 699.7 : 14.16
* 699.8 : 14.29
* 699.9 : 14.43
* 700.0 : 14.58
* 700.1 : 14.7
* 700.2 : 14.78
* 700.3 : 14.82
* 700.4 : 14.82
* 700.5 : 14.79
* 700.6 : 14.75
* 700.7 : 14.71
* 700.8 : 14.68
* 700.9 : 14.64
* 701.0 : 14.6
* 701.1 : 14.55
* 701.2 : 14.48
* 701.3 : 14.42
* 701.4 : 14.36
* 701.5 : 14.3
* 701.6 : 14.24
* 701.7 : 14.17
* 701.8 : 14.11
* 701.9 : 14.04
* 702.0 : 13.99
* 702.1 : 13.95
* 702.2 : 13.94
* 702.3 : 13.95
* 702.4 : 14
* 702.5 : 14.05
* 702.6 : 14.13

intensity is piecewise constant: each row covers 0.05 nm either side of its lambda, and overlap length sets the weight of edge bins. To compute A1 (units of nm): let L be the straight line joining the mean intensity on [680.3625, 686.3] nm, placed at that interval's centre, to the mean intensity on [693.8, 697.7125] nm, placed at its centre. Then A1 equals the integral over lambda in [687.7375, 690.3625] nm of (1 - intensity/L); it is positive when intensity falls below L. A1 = 0.106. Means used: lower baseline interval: 13.8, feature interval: 13.3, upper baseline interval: 13.9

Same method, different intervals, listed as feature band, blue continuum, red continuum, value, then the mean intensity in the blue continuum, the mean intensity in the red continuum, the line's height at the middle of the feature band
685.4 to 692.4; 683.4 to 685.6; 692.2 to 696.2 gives 0.28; 14.1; 14.1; 14.1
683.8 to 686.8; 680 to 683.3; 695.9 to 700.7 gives -0.07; 13.6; 14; 13.7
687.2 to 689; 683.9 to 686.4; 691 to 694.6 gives 0.10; 14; 13.9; 13.9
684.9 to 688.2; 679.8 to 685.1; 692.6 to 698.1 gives 0.08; 13.8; 13.9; 13.8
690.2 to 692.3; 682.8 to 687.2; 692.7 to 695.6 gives 0.04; 13.9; 14.1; 14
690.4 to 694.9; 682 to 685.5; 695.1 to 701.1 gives 0.04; 14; 14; 14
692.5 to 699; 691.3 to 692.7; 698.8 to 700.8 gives 0.03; 13.6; 14.3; 14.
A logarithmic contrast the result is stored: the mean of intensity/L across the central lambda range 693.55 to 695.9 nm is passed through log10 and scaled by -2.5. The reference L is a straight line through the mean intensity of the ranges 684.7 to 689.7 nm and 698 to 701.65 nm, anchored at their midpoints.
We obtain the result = -0.017 mag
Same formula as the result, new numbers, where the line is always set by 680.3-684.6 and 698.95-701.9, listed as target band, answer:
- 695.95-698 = 0.04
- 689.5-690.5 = 0.03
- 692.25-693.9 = 0.01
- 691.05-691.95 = 0.05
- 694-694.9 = 0.02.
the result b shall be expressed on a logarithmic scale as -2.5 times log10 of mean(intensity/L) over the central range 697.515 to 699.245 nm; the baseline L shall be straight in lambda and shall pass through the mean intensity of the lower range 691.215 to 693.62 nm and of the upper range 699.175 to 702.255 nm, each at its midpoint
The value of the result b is 0.04 mag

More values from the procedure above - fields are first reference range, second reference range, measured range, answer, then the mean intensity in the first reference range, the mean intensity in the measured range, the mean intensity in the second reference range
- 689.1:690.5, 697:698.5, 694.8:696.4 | -0.05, 13.5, 14.2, 13.5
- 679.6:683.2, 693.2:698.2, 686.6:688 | 0.03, 13.6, 13.4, 13.9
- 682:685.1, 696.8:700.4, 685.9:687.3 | 0.02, 14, 13.8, 13.9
